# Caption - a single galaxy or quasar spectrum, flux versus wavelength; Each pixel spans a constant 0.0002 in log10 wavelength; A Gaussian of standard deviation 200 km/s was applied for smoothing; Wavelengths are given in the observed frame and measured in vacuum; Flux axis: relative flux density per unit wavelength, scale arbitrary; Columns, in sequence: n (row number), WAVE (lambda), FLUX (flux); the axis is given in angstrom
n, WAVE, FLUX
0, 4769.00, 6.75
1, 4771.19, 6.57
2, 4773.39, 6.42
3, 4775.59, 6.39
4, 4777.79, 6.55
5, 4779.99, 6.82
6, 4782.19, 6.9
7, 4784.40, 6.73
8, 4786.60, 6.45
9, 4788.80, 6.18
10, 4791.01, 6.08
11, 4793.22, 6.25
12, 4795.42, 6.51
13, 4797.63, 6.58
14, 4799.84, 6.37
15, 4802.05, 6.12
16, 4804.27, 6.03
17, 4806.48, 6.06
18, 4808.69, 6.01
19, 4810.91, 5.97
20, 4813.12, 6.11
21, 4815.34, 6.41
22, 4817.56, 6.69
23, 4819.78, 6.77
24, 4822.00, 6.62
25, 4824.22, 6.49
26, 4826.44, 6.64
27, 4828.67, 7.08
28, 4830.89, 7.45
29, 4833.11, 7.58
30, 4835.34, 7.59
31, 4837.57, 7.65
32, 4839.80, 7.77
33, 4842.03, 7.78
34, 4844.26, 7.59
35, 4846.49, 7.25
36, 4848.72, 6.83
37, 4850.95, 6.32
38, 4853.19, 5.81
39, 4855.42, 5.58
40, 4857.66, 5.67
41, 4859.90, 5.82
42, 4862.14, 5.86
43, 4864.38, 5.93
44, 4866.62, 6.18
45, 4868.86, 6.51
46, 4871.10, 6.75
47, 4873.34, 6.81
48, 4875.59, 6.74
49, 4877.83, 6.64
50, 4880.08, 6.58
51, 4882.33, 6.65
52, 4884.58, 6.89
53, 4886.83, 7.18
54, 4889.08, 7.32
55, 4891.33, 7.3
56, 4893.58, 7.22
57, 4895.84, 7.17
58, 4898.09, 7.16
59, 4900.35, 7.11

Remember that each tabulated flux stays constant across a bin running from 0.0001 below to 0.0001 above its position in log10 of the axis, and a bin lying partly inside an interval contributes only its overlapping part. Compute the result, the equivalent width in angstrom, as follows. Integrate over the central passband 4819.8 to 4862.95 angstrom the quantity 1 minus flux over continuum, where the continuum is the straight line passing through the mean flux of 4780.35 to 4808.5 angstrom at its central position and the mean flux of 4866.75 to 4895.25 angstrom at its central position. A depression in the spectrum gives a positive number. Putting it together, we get -1.2 angstrom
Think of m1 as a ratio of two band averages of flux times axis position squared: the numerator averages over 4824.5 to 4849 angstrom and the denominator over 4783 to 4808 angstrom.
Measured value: 1.19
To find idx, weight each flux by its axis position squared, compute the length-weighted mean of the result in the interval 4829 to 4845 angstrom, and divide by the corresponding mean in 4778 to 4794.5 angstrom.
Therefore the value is 1.2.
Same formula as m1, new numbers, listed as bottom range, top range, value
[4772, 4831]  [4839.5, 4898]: 1.07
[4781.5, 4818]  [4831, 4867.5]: 1.09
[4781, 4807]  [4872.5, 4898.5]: 1.14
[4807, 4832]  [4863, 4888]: 1.03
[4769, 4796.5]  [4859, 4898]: 1.07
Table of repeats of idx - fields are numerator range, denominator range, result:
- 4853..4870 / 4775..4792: 0.94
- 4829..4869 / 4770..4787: 1.05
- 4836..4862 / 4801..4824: 1.08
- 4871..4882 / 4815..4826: 1.04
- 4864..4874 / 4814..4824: 1.00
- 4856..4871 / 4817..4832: 0.90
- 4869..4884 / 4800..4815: 1.13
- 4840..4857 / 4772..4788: 1.05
